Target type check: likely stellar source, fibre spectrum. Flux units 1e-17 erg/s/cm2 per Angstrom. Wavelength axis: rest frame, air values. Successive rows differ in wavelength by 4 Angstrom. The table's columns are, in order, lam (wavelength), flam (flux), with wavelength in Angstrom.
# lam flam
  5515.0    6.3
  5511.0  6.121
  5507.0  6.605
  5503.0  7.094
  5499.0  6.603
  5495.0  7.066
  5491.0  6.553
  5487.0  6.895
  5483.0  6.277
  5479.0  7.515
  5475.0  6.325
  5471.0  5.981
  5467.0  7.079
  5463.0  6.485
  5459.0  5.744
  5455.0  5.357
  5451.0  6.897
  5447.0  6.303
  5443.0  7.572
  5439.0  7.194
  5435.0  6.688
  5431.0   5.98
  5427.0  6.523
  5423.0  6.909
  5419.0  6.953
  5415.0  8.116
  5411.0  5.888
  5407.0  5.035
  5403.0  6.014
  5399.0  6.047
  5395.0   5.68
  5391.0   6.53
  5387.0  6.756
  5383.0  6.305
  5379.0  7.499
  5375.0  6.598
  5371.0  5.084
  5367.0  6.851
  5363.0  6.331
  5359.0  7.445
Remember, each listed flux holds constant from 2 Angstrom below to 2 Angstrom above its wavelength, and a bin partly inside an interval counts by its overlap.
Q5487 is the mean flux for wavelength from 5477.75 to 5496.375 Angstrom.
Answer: 6.83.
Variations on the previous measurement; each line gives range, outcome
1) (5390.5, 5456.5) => 6.46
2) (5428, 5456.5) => 6.59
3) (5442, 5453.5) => 6.8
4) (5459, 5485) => 6.54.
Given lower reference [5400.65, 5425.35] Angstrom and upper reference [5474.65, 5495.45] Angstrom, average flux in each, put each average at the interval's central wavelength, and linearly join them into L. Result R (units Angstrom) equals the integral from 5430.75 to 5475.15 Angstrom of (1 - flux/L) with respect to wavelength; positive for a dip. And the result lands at 1.04 Angstrom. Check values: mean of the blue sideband 6.48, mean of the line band 6.49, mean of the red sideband 6.79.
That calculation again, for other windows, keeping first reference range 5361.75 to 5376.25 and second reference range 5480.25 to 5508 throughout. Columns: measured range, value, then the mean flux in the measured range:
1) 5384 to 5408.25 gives 1.0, 6.05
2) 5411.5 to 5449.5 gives -2.4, 6.87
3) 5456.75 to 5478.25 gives 0.8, 6.38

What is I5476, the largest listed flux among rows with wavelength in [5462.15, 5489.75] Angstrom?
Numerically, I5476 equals 7.515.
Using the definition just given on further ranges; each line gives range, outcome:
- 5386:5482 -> 8.116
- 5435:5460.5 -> 7.572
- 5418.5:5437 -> 6.953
